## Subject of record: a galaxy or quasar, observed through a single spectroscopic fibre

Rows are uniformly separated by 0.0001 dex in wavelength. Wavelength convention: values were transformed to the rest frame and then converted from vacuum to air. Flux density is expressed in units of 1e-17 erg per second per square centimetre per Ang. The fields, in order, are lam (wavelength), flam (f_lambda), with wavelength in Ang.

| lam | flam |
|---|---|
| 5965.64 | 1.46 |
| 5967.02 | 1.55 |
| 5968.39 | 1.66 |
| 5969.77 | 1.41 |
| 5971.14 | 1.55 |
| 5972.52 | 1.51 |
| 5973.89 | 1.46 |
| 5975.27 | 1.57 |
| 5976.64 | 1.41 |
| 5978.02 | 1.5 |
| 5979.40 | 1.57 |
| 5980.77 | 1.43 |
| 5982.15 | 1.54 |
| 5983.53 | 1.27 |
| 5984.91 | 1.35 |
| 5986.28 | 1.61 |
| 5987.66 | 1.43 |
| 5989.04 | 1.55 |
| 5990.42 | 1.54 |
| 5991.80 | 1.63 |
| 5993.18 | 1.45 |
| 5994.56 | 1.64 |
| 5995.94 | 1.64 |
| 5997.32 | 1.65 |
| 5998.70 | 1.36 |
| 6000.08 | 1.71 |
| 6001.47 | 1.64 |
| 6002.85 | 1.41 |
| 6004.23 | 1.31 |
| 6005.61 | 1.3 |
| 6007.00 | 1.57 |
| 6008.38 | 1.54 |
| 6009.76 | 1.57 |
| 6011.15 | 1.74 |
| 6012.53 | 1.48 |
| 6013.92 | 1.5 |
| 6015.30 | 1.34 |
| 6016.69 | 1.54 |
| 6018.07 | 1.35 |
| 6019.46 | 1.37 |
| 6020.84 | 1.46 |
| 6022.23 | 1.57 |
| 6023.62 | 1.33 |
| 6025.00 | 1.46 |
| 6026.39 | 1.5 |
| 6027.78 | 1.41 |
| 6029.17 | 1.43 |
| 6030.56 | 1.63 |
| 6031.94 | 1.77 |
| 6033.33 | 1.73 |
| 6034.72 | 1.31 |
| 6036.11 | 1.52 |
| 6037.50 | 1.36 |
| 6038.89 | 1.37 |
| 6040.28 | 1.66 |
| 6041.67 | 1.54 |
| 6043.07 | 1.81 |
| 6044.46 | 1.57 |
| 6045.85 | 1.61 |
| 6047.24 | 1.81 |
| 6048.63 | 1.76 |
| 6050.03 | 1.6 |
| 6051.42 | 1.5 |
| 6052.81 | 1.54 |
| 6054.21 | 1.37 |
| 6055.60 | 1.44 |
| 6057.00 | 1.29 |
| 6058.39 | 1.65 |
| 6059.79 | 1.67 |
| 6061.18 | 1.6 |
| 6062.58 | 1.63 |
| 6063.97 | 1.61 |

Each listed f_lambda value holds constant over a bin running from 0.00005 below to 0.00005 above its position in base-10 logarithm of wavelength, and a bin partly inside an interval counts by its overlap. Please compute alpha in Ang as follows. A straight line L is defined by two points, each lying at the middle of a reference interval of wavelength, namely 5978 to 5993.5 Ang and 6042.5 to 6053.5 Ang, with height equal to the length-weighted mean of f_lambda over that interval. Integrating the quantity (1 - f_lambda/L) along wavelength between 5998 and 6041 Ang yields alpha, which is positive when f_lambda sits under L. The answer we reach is 2.29 Ang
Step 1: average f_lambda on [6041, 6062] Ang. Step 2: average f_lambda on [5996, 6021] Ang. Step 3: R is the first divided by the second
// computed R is 1.06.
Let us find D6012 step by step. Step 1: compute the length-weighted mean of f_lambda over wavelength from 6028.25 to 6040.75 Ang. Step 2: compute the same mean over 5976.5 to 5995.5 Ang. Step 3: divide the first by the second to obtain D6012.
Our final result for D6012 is 1.02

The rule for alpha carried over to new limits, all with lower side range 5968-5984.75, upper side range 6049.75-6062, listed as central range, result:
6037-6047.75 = -0.6 Ang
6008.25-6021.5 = 0.1 Ang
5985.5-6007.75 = -0.5 Ang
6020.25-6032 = 0.1 Ang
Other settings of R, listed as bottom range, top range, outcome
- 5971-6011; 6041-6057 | 1.05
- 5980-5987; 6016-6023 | 1.01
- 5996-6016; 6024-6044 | 1.01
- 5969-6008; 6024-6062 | 1.03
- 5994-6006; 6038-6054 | 1.05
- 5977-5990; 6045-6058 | 1.05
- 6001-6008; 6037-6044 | 1.07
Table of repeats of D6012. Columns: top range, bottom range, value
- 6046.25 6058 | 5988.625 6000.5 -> 0.98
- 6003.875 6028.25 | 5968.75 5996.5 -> 0.97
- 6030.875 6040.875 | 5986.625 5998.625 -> 0.99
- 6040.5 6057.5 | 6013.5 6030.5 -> 1.09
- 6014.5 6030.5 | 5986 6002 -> 0.92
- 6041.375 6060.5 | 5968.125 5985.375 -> 1.07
